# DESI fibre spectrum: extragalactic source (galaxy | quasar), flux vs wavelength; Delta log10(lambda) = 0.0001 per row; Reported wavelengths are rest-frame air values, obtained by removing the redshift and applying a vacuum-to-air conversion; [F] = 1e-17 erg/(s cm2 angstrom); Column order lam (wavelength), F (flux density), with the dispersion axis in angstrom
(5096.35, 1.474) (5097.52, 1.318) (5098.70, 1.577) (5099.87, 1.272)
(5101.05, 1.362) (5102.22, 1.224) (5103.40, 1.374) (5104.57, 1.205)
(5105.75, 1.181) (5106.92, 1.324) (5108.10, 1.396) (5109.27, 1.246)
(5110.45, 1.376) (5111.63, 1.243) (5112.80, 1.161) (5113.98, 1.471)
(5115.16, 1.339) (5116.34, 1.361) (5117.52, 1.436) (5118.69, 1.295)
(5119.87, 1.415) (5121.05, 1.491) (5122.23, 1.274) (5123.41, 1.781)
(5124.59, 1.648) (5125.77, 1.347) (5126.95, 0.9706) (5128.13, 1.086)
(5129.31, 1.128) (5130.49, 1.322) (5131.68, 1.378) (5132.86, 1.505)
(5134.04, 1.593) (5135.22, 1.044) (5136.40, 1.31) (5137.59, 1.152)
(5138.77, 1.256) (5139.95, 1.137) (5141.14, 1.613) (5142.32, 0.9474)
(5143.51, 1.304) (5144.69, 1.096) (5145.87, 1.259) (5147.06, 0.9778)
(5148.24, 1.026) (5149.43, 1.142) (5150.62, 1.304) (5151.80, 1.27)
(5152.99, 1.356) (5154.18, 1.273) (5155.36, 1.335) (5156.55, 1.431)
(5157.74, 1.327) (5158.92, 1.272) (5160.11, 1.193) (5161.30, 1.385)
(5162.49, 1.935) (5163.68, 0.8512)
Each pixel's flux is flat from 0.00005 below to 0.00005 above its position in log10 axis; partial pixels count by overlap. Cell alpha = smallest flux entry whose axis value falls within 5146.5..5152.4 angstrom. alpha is 0.9778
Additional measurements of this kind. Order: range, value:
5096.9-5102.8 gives 1.224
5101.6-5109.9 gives 1.181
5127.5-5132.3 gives 1.086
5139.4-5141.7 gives 1.137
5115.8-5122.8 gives 1.274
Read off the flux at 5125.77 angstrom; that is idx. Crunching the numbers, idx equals 1.347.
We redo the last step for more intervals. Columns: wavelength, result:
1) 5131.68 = 1.378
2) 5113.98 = 1.471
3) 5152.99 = 1.356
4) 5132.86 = 1.505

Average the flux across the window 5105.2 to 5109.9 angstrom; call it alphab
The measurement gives 1.29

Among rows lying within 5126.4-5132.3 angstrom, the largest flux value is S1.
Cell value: 1.378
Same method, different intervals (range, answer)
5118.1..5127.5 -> 1.781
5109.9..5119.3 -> 1.471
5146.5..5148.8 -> 1.026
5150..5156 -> 1.356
